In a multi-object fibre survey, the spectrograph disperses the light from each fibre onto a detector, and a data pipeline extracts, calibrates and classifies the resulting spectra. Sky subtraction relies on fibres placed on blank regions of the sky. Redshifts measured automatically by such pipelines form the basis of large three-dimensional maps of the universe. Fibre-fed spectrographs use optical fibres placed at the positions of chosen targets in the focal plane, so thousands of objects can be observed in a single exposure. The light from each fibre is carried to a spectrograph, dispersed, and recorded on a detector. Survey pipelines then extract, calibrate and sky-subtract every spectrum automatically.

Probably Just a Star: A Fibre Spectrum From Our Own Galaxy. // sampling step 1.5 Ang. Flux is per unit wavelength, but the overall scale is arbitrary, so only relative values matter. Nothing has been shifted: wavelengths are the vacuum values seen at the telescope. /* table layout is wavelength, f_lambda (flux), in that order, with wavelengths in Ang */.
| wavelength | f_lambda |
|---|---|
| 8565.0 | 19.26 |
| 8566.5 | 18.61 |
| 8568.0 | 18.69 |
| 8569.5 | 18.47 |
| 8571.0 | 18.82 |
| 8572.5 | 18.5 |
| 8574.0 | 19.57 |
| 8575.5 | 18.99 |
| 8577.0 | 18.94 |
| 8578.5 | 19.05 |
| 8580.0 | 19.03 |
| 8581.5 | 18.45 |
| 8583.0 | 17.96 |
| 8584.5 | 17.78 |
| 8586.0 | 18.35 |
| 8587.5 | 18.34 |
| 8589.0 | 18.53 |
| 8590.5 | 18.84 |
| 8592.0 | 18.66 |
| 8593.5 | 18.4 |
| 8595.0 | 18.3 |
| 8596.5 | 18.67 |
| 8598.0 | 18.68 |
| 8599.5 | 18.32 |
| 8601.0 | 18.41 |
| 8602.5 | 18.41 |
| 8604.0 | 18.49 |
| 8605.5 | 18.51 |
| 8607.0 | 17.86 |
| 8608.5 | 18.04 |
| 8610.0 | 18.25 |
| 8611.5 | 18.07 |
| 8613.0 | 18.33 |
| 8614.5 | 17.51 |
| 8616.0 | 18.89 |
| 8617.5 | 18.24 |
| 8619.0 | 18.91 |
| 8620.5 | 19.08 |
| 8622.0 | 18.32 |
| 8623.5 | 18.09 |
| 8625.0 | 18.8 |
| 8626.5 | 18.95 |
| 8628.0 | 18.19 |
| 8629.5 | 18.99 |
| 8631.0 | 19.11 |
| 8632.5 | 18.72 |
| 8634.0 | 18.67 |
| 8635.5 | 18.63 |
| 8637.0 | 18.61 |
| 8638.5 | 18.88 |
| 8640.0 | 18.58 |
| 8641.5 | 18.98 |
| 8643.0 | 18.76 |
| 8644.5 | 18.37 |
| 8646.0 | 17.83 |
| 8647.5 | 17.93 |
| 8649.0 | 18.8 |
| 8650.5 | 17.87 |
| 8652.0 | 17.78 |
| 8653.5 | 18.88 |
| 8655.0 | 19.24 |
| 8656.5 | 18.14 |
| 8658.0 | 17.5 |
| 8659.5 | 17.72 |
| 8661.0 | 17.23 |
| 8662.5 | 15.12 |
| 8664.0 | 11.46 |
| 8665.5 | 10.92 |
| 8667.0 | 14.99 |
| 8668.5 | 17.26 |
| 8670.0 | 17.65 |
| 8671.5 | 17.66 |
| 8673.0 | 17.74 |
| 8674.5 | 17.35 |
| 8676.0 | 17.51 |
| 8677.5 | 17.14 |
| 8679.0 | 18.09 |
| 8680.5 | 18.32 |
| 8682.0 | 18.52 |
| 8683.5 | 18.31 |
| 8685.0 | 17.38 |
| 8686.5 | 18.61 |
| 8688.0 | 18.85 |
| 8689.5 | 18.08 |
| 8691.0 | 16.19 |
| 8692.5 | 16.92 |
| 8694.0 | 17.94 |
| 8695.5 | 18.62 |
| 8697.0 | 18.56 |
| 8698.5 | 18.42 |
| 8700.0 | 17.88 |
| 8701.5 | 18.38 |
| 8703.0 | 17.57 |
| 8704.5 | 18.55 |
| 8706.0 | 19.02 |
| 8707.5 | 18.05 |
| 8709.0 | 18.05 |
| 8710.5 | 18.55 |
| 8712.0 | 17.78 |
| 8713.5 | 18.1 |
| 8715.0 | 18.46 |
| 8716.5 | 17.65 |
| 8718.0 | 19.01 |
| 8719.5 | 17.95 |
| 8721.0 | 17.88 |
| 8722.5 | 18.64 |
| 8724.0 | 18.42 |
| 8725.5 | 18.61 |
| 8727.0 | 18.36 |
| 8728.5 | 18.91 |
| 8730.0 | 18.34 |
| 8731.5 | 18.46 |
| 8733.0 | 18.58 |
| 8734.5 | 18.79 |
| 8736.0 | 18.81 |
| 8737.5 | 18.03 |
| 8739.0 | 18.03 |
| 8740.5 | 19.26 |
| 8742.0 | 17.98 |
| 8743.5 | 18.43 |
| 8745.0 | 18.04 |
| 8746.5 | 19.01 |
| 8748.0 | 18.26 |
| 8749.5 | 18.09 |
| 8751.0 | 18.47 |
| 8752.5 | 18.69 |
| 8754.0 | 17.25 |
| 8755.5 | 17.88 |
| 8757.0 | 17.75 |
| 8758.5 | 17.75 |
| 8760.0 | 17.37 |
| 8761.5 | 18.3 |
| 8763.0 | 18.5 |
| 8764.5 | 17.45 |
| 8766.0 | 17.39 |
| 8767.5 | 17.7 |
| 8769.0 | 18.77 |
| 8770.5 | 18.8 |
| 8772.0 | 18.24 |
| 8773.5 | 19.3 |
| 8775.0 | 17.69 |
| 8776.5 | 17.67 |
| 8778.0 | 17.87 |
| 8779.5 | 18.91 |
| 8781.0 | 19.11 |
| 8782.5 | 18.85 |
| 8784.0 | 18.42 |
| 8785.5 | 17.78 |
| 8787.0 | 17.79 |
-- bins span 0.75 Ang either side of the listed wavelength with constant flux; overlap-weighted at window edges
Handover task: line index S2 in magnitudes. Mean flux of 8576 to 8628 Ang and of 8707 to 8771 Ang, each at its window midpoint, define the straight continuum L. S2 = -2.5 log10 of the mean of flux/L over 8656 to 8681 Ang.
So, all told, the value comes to 0.11 mag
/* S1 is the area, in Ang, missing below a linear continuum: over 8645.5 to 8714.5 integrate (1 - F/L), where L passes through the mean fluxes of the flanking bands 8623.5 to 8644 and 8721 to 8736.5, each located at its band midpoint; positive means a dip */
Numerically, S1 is 3.9 Ang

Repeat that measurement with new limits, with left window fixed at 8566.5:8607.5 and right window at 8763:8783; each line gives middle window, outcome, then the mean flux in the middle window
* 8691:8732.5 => 0.34 Ang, 18.2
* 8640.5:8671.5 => 2.21 Ang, 17.1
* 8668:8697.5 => 0.94 Ang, 17.8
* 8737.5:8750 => -0.03 Ang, 18.4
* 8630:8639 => -0.14 Ang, 18.8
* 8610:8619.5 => 0.11 Ang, 18.3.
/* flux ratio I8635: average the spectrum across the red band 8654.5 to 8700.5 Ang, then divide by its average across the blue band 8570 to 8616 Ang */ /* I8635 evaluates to 0.93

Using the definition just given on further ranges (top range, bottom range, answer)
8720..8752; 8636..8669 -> 1.06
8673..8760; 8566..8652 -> 0.98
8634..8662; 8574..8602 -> 0.99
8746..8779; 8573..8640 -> 0.98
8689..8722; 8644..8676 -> 1.06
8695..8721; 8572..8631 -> 0.99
